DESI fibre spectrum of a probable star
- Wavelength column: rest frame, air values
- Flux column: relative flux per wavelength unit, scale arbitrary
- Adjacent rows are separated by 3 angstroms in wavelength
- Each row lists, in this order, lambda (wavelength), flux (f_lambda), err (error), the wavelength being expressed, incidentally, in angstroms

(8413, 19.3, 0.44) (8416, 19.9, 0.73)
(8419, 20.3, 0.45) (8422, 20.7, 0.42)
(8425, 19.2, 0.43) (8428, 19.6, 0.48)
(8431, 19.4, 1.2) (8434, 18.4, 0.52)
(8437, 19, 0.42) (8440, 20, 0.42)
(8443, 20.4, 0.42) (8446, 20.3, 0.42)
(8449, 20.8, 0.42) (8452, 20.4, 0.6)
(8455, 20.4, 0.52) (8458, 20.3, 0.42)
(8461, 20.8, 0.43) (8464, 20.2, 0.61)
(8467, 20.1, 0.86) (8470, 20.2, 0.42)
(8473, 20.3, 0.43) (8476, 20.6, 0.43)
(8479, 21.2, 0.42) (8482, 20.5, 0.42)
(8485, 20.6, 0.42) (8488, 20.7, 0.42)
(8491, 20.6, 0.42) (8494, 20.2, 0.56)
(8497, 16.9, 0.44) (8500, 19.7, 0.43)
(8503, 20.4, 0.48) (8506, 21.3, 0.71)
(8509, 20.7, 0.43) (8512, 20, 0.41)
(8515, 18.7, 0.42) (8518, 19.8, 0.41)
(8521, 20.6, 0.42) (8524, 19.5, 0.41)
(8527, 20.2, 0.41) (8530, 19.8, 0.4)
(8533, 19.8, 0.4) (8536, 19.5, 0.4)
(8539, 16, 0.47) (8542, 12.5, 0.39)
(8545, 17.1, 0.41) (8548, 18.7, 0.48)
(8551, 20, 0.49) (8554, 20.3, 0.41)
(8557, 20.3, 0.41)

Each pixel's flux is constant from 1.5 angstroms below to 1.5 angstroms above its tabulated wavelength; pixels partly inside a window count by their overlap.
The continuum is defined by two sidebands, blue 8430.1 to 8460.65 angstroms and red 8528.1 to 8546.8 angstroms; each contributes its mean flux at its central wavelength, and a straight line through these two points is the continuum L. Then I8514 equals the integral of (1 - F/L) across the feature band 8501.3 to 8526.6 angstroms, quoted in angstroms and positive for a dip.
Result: -2.74 angstroms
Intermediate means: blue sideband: 20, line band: 20.1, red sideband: 17.5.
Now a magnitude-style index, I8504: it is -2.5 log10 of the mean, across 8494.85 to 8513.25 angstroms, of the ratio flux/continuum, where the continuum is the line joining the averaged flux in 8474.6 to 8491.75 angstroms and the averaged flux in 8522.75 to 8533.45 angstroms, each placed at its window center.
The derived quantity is 0.02 mag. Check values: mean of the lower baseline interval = 20.7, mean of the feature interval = 19.8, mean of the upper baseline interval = 19.8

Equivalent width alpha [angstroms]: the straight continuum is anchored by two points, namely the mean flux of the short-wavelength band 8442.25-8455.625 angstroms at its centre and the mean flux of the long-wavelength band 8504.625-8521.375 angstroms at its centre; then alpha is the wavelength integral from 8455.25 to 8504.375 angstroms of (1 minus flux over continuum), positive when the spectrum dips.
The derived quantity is 0.2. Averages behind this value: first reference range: 20.5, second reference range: 20.1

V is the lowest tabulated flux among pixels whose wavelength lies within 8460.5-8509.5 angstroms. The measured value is 16.9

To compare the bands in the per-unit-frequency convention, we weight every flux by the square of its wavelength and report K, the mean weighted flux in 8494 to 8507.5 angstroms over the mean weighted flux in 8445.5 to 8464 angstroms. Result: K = 1.0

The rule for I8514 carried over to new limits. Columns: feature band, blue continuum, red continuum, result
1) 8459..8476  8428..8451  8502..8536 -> -0.4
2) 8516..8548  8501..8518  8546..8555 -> 2.1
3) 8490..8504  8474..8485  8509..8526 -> 0.6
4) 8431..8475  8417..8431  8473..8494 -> 0.3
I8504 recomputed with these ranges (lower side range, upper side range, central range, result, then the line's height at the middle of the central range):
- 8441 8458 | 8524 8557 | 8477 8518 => -0.04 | 19.4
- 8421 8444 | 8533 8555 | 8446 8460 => -0.07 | 19.2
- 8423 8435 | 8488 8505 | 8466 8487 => -0.05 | 19.6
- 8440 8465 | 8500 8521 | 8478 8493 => -0.02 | 20.3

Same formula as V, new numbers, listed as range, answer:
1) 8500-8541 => 16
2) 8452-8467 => 20.1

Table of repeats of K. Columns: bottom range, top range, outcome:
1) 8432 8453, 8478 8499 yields 1.02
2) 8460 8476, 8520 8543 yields 0.93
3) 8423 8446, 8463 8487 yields 1.06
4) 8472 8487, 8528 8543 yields 0.87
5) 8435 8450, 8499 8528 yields 1.02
